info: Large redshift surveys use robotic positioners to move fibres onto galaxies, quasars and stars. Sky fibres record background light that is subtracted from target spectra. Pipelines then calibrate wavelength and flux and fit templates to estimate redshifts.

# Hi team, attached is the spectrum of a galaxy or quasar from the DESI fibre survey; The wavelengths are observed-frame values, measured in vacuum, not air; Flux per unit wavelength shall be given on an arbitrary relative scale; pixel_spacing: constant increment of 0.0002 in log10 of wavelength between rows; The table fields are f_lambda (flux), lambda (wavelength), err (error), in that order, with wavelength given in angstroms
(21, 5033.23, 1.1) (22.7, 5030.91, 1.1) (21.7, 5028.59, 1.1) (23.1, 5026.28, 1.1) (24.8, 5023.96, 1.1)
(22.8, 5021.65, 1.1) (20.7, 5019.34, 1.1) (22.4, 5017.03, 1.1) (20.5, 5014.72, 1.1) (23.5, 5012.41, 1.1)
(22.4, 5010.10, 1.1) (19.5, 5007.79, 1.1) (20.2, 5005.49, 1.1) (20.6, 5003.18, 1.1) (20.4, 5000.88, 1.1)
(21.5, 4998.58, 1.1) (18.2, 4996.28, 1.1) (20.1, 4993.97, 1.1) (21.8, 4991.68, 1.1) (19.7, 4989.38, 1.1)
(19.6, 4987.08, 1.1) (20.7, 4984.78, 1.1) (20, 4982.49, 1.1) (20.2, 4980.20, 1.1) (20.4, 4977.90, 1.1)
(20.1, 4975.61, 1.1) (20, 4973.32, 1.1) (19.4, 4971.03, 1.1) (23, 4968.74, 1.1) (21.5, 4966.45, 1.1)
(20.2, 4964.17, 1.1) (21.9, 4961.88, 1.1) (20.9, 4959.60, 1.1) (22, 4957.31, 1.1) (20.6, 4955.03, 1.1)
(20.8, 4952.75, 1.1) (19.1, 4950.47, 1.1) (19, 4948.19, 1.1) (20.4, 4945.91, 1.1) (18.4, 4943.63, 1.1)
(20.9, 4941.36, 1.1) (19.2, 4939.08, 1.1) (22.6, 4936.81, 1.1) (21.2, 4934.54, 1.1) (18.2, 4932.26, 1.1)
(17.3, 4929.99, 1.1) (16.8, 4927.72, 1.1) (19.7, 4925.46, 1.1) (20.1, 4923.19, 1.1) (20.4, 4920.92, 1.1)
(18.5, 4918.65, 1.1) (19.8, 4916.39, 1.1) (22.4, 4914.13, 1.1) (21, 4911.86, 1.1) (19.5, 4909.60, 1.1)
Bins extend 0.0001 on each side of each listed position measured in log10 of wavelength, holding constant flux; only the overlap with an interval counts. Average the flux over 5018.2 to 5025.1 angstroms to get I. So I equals 22.8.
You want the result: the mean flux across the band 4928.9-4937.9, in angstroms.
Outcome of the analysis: 19.8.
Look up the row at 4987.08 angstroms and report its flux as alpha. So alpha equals 19.6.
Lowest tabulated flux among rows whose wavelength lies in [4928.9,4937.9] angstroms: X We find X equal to 17.3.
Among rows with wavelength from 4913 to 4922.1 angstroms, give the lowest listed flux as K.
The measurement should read 18.5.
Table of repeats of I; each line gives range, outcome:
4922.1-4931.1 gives 18.5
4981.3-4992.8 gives 20.4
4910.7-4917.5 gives 21.1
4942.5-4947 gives 19.4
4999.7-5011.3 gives 20.6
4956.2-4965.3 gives 21.2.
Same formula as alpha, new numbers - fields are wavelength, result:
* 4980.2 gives 20.2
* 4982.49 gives 20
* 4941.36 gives 20.9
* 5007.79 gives 19.5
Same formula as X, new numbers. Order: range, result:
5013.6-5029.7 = 20.5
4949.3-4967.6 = 19.1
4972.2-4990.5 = 19.6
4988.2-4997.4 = 18.2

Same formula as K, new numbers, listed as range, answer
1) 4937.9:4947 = 18.4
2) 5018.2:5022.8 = 20.7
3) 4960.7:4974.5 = 19.4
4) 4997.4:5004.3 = 20.4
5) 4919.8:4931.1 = 16.8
